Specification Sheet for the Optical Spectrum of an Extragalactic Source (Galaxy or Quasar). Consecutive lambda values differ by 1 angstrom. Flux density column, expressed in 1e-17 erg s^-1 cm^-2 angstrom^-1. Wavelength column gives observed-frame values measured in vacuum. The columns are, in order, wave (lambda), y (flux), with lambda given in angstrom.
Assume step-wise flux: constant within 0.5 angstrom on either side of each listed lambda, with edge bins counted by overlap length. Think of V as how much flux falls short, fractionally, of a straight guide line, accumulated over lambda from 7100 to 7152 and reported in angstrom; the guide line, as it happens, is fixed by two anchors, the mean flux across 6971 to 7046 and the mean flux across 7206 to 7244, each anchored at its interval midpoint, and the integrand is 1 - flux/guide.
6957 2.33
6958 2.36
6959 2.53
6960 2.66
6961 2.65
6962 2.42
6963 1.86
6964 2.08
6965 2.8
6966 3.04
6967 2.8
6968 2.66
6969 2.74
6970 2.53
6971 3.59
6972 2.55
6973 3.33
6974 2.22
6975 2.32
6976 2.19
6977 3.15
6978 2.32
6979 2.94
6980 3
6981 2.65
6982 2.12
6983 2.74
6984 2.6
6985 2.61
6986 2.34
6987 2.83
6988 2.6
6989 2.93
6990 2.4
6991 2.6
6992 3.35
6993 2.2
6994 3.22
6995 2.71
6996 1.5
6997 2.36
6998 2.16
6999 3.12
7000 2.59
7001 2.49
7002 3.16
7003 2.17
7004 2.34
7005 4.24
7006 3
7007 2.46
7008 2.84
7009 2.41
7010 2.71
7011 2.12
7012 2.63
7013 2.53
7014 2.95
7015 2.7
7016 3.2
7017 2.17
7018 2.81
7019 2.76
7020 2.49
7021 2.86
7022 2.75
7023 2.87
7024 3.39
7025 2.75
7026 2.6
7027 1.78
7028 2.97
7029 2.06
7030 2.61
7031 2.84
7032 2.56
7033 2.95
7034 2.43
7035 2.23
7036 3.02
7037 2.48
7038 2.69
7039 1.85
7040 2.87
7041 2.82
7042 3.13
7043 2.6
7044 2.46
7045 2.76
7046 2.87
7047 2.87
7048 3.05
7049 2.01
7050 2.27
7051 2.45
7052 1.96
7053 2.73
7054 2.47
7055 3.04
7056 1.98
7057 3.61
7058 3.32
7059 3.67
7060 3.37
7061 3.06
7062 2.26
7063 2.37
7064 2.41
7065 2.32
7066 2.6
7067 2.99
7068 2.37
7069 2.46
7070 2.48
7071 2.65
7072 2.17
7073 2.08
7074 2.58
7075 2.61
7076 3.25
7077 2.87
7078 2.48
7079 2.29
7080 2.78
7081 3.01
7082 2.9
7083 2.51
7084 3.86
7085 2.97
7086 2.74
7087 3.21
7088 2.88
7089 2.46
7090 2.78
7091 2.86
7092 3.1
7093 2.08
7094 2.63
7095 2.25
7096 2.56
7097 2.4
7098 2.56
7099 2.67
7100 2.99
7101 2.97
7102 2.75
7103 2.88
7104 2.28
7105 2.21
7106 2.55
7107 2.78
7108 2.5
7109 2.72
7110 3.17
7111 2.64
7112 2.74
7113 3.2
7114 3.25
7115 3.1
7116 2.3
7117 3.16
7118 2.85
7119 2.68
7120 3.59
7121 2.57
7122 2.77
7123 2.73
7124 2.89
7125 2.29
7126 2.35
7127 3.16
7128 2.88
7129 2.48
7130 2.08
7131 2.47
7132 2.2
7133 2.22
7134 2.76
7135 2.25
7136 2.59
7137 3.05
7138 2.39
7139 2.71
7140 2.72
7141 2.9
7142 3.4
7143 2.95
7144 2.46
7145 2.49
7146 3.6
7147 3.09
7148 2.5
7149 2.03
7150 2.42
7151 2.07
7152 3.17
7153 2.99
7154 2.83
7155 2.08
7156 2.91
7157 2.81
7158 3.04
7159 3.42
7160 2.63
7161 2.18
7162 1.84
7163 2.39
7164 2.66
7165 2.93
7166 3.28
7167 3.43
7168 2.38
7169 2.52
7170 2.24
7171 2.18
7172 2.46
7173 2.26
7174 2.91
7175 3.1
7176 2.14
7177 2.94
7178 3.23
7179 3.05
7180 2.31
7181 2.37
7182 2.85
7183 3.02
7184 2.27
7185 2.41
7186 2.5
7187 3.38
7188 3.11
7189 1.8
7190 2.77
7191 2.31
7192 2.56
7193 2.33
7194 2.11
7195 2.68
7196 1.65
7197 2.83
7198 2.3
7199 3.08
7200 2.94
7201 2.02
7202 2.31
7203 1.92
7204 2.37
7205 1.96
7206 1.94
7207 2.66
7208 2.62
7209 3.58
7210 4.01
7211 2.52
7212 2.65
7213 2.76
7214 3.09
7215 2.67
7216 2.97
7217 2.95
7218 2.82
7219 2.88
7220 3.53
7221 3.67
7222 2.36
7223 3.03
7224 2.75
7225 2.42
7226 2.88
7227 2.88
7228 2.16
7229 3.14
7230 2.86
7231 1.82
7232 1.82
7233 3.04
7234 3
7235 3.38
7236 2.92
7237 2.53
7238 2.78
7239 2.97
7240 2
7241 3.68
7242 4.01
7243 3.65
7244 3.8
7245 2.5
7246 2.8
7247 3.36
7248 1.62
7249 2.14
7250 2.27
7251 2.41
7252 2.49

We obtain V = 1.5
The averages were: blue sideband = 2.66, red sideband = 2.9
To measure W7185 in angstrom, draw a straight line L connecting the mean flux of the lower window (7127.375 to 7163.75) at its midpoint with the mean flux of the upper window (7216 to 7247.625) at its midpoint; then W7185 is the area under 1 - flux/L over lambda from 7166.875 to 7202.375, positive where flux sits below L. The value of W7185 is 2.5 angstrom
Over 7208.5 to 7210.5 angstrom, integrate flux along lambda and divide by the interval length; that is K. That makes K 3.79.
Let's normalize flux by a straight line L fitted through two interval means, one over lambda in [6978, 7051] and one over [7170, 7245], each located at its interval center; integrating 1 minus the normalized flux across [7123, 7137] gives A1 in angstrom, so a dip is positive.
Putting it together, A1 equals 0.81 angstrom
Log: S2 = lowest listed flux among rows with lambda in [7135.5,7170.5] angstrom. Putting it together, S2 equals 1.84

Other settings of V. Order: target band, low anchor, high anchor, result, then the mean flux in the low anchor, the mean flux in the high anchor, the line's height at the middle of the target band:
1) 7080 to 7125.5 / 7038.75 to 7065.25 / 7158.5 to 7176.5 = -2.0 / 2.7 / 2.61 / 2.66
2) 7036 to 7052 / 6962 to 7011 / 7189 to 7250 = 0.4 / 2.65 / 2.72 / 2.67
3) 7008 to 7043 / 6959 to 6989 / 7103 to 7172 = 0.1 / 2.64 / 2.69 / 2.65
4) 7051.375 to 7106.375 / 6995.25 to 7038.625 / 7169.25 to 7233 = -1.1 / 2.64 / 2.64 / 2.64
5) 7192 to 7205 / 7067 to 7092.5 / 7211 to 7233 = 1.9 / 2.74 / 2.77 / 2.76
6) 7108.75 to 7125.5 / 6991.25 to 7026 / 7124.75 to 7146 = -1.4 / 2.7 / 2.64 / 2.65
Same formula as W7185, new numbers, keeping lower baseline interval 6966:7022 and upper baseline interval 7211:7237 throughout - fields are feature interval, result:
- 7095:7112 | 0.52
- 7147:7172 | 1.28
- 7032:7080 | 1.19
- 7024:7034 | 0.35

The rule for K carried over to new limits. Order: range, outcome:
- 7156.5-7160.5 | 2.97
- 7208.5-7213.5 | 3.1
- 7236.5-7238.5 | 2.65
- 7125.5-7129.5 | 2.72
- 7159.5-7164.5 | 2.34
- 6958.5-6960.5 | 2.59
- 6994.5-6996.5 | 2.1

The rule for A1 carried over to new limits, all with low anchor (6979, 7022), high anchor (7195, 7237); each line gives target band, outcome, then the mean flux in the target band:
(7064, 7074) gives 0.81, 2.46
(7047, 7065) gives -0.18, 2.7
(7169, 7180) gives 0.29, 2.63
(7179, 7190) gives 0.29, 2.63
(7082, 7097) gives -0.49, 2.77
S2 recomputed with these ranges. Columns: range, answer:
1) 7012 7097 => 1.78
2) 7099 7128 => 2.21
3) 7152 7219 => 1.65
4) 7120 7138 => 2.08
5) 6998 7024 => 2.12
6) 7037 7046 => 1.85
